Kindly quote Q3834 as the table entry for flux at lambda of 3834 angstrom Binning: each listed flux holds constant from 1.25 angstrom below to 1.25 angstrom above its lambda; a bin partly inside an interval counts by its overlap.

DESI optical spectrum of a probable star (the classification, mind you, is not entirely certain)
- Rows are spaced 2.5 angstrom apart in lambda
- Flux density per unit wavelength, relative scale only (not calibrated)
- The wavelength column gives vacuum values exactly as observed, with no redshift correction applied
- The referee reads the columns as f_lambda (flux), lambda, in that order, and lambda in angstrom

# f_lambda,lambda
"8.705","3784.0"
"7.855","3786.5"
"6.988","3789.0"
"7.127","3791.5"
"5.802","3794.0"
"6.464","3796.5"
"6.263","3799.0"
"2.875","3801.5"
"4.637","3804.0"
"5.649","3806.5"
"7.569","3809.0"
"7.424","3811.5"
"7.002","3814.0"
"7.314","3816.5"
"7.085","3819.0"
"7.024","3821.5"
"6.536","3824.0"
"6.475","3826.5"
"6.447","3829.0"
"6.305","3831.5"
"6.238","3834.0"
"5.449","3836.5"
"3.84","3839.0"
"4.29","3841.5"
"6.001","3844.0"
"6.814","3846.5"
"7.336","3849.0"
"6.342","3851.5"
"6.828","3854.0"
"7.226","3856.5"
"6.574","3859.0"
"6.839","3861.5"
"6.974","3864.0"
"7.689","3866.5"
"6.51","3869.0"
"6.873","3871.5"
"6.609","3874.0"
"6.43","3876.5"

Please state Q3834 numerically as 6.238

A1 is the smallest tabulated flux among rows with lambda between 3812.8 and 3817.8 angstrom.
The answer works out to 7.002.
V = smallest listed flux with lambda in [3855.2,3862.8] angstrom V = 6.574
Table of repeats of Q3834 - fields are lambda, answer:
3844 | 6.001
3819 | 7.085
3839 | 3.84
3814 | 7.002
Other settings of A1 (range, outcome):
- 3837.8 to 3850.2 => 3.84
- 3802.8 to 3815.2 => 4.637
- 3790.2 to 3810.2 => 2.875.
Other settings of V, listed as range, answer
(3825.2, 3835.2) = 6.238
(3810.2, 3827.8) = 6.475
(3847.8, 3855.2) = 6.342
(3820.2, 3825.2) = 6.536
